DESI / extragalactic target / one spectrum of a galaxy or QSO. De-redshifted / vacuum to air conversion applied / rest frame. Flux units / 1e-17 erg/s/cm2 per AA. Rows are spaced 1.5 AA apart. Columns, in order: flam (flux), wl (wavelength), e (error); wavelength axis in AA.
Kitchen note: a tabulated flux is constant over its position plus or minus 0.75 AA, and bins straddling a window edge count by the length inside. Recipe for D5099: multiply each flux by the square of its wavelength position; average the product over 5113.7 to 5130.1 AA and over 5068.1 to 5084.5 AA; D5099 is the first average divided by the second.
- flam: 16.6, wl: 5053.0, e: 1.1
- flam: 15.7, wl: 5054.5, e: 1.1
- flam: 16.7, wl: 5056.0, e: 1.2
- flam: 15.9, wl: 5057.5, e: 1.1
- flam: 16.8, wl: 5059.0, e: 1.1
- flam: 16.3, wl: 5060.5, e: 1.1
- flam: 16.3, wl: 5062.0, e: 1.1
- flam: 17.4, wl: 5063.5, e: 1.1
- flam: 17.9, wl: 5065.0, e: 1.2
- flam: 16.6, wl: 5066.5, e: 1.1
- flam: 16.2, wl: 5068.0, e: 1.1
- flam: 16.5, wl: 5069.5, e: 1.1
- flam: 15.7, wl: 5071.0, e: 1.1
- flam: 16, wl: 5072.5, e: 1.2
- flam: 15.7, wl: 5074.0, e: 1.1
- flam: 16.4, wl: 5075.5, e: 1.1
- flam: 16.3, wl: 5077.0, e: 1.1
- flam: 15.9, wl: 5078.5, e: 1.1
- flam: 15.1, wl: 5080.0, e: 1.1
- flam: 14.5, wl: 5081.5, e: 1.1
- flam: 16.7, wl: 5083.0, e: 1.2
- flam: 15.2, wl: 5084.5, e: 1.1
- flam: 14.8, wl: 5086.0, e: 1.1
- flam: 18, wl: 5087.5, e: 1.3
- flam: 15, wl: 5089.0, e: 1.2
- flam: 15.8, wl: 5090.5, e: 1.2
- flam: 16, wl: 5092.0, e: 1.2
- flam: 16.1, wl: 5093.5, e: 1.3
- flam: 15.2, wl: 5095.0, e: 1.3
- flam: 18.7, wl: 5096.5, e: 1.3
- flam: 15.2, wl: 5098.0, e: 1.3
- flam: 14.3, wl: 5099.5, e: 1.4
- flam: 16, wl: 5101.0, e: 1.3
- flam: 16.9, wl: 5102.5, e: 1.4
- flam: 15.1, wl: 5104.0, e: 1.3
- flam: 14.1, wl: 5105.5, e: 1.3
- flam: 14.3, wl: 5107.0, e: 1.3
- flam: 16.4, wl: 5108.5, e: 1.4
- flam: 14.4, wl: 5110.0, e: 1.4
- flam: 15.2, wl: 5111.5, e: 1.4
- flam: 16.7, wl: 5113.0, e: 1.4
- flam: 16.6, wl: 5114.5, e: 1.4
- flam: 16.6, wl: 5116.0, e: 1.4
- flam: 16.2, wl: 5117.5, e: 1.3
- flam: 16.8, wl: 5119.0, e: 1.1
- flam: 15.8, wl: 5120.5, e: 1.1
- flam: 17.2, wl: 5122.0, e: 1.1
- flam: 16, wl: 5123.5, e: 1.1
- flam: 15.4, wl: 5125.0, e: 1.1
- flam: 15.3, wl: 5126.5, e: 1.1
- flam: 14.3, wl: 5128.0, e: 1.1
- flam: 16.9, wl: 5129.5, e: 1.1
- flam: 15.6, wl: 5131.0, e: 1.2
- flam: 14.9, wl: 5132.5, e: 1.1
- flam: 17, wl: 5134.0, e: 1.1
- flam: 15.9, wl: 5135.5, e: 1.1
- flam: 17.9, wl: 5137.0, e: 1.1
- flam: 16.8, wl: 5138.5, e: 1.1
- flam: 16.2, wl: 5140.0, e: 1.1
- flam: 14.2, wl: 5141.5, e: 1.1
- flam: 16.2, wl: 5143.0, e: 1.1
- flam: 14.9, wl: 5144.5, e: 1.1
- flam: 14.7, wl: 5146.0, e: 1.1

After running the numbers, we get 1.03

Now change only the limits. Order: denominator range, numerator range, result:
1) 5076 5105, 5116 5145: 1.03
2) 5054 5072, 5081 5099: 0.98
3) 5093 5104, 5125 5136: 0.99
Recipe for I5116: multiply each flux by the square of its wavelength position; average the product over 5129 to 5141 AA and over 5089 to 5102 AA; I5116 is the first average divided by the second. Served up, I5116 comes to 1.05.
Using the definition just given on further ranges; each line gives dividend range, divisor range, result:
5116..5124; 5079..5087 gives 1.08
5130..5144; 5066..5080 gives 1.02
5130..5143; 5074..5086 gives 1.05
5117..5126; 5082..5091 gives 1.03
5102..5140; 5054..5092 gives 1.01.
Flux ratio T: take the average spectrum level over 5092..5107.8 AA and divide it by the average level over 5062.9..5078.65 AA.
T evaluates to 0.95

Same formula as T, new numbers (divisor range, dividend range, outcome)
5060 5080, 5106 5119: 0.97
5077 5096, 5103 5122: 1.00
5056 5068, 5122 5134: 0.94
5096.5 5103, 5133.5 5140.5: 1.05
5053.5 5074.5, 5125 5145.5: 0.96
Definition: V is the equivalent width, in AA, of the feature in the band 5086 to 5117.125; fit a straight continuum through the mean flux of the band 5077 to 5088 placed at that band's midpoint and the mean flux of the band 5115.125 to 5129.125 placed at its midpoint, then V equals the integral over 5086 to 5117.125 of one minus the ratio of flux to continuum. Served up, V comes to 0.1 AA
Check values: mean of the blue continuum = 15.7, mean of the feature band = 15.8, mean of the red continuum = 16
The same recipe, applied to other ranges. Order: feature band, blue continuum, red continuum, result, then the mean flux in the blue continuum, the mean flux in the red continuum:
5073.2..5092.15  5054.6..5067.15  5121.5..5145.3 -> 0.8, 16.7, 15.9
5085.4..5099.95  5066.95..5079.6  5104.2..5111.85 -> -0.5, 16.1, 14.9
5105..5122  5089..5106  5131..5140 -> 0.2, 15.8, 16.4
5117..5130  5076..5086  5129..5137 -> 0.1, 15.6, 16.2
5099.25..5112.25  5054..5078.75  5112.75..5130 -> 0.8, 16.4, 16.1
